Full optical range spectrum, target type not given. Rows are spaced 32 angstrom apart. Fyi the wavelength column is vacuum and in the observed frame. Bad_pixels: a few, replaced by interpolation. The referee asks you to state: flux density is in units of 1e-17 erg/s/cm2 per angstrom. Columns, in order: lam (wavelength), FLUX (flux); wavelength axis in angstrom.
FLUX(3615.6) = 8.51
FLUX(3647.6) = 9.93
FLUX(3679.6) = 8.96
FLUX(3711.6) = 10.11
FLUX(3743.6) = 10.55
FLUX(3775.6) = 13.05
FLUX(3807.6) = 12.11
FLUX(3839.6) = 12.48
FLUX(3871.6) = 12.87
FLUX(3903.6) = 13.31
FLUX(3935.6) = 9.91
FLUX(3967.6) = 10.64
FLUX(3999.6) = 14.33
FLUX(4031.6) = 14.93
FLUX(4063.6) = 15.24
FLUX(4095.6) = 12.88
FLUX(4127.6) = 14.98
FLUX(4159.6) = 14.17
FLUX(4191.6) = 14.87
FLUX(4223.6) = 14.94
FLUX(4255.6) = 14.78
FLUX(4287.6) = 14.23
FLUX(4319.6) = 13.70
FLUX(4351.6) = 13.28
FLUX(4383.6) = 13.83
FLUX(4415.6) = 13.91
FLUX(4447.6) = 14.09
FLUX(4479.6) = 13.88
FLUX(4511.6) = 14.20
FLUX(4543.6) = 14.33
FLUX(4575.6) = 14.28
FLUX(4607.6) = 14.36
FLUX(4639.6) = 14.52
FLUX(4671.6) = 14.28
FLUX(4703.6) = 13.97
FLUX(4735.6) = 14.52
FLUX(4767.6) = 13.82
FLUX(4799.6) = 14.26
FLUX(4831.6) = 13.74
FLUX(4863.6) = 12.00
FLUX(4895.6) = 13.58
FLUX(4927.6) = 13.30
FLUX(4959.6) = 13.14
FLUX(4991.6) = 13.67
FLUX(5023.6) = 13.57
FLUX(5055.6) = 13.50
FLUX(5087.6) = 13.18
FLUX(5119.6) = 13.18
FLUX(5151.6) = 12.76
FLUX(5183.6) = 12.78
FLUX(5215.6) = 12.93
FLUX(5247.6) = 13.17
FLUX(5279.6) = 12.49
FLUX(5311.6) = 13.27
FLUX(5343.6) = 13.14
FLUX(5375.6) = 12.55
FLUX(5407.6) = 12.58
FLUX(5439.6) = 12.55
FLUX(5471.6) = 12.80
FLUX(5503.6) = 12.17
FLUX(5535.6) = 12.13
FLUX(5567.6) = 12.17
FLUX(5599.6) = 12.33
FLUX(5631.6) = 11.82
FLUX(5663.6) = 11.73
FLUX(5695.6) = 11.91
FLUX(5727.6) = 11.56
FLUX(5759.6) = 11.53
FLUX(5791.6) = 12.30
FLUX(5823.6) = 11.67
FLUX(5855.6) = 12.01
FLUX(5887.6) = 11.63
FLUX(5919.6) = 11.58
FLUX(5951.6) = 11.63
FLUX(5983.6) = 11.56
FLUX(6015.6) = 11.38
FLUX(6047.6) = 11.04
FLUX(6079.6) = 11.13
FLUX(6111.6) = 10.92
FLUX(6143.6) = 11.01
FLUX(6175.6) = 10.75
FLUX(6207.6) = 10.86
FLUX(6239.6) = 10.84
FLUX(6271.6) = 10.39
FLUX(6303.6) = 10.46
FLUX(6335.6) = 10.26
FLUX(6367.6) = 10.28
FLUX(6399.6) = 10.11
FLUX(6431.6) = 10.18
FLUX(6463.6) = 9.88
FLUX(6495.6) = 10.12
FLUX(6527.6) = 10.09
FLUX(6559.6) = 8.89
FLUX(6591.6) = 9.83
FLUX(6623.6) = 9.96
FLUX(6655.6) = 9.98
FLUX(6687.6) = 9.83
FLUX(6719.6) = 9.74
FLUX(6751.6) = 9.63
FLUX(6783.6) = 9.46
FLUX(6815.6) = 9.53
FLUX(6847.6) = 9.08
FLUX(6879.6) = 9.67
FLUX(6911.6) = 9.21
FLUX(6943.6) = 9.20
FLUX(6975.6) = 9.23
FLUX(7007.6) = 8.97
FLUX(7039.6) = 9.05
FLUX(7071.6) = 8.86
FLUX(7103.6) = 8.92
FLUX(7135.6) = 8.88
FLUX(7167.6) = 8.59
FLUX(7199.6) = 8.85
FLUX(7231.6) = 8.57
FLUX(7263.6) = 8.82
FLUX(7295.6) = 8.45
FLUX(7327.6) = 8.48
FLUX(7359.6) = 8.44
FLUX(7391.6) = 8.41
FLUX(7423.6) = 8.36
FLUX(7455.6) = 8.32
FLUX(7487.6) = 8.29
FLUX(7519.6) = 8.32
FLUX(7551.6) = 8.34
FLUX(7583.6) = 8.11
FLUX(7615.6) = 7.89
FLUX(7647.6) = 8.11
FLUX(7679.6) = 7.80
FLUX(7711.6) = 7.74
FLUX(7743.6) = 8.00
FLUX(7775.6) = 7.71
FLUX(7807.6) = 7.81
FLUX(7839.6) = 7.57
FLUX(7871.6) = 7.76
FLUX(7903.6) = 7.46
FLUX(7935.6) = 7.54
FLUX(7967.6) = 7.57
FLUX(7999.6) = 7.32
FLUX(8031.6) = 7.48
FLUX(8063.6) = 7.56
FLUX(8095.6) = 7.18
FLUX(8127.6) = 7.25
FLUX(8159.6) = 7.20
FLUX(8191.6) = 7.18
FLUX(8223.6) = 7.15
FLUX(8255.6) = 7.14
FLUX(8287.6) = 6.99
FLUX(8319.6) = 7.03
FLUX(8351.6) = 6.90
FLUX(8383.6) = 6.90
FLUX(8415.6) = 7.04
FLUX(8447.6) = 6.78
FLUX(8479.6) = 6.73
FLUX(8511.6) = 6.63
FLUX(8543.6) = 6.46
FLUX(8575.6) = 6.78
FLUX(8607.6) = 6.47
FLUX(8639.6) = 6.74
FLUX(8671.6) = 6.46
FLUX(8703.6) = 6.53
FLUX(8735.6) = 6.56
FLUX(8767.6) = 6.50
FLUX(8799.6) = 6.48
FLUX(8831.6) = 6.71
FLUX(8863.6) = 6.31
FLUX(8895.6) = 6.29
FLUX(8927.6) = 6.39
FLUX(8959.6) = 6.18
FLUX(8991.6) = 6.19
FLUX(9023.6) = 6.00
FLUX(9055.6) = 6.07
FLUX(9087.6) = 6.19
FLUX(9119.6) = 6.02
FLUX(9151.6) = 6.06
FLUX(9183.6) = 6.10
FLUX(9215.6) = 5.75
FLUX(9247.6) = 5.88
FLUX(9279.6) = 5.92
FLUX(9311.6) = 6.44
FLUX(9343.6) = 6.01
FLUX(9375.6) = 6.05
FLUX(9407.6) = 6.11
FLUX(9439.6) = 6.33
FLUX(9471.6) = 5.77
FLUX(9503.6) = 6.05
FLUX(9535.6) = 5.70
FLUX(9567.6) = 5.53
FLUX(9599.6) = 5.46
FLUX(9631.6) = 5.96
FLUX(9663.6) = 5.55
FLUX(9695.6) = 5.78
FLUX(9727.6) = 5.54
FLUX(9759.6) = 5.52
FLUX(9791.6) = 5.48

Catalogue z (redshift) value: 0.000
